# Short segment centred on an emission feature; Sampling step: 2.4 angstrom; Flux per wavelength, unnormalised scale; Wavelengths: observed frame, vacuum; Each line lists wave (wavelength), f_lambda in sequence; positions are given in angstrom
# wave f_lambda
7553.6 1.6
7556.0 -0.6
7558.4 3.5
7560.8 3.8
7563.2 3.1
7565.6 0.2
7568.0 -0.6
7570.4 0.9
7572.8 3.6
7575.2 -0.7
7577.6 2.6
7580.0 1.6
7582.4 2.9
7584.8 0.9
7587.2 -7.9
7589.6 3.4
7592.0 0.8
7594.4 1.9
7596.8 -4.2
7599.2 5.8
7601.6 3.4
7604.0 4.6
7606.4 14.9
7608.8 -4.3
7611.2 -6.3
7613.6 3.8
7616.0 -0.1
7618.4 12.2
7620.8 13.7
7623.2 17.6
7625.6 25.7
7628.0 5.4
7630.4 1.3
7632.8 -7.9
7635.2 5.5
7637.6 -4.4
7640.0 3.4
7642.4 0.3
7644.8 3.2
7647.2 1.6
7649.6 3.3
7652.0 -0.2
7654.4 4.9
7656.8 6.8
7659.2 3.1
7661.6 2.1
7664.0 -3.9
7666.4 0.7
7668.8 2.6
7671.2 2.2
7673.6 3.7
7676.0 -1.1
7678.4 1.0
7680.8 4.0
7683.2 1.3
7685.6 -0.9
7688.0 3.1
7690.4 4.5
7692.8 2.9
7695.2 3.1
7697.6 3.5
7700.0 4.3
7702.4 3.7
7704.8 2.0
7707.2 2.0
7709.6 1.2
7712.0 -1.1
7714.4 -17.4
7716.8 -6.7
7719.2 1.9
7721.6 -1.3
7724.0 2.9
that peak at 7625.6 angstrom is [O II]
